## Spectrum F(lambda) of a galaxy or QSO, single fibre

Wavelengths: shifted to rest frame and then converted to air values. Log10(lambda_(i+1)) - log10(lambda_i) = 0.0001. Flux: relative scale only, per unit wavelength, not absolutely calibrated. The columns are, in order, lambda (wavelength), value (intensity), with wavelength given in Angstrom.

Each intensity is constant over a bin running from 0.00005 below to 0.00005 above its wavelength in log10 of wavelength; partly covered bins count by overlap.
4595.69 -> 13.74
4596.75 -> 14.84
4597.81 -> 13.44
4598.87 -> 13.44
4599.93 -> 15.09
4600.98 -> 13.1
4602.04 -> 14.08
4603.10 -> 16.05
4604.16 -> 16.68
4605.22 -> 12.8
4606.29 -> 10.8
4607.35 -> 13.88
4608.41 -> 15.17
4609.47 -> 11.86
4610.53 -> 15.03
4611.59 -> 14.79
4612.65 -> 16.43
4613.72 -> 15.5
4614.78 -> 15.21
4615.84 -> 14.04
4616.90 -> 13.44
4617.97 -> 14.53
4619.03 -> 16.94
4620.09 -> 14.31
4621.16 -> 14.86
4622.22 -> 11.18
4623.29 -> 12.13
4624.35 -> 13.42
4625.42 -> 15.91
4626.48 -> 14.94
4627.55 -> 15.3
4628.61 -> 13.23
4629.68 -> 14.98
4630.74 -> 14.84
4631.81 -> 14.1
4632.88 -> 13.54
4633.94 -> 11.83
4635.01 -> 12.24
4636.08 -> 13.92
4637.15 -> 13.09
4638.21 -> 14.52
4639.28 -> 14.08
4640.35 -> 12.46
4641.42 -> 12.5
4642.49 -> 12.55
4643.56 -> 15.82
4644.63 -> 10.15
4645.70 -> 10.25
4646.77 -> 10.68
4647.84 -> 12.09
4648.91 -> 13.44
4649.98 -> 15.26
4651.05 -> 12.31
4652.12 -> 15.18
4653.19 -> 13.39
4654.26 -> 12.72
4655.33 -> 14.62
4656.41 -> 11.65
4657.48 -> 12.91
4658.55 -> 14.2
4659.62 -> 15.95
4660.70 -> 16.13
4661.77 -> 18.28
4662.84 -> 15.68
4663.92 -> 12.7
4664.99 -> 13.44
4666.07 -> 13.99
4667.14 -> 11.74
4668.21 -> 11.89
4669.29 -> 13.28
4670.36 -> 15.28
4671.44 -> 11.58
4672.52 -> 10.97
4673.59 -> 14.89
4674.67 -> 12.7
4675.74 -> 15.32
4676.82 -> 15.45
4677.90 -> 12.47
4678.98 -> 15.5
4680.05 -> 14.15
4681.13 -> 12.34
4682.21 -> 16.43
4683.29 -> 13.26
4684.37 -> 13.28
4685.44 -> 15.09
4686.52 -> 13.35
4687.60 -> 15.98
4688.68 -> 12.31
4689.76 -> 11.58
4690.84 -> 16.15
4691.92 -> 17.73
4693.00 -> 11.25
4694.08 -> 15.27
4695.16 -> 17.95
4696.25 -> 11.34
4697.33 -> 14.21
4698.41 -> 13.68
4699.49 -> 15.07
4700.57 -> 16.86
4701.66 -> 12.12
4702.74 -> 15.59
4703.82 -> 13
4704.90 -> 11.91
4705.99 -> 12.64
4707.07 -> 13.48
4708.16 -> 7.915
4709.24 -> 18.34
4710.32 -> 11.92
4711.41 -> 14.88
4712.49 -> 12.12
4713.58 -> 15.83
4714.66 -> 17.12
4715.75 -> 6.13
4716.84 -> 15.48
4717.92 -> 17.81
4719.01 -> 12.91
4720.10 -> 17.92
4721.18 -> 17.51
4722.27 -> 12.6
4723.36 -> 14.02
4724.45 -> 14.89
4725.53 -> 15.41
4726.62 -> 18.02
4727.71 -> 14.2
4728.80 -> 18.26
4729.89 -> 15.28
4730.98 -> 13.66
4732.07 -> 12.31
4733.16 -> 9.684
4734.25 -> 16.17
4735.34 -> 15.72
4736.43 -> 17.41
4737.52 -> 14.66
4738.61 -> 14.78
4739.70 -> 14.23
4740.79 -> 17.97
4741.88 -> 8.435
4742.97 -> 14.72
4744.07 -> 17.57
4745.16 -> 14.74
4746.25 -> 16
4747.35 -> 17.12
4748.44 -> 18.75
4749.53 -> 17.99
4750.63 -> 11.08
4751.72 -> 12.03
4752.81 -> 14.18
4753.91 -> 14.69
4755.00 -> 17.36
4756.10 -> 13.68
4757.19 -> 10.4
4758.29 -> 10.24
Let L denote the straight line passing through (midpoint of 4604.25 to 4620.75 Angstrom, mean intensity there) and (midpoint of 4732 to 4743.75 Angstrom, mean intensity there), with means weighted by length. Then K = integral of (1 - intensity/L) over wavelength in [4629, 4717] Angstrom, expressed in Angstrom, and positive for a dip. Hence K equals 4.1 Angstrom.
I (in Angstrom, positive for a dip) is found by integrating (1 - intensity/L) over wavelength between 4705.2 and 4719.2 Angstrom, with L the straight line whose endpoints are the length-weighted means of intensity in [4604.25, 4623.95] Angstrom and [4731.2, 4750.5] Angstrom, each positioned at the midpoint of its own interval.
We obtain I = 1.2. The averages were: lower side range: 14.1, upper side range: 15.1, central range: 13.6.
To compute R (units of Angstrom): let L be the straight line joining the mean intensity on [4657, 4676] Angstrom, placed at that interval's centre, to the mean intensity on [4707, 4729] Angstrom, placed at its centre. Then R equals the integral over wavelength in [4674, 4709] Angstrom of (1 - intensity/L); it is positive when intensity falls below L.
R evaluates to 0.7 Angstrom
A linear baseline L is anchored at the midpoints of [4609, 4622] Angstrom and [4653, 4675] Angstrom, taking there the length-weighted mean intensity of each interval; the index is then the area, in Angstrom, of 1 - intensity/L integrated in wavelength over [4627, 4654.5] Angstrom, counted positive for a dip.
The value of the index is 1.8 Angstrom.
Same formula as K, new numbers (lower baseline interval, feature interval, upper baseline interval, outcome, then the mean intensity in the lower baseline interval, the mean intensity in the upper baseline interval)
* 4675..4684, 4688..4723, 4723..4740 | 1.3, 14.3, 14.9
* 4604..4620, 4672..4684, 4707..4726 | 0.3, 14.4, 14.3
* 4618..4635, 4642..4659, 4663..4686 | 1.1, 14.1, 13.6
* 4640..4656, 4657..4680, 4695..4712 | -1.5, 12.9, 13.7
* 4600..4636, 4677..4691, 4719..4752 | 0.7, 14.2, 15.1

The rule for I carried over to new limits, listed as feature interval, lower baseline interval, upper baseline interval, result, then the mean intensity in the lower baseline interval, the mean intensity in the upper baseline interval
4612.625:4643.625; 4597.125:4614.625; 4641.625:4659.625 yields -0.7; 14.3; 13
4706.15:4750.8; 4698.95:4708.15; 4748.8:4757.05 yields -2.7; 13.5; 14.3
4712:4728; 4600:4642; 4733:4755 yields 0.0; 14.1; 15.1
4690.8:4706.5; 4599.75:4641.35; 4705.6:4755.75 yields 0.3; 14.1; 14.7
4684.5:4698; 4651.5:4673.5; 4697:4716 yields -0.6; 13.8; 13.6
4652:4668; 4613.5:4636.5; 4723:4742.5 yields 0.2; 14.1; 14.7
